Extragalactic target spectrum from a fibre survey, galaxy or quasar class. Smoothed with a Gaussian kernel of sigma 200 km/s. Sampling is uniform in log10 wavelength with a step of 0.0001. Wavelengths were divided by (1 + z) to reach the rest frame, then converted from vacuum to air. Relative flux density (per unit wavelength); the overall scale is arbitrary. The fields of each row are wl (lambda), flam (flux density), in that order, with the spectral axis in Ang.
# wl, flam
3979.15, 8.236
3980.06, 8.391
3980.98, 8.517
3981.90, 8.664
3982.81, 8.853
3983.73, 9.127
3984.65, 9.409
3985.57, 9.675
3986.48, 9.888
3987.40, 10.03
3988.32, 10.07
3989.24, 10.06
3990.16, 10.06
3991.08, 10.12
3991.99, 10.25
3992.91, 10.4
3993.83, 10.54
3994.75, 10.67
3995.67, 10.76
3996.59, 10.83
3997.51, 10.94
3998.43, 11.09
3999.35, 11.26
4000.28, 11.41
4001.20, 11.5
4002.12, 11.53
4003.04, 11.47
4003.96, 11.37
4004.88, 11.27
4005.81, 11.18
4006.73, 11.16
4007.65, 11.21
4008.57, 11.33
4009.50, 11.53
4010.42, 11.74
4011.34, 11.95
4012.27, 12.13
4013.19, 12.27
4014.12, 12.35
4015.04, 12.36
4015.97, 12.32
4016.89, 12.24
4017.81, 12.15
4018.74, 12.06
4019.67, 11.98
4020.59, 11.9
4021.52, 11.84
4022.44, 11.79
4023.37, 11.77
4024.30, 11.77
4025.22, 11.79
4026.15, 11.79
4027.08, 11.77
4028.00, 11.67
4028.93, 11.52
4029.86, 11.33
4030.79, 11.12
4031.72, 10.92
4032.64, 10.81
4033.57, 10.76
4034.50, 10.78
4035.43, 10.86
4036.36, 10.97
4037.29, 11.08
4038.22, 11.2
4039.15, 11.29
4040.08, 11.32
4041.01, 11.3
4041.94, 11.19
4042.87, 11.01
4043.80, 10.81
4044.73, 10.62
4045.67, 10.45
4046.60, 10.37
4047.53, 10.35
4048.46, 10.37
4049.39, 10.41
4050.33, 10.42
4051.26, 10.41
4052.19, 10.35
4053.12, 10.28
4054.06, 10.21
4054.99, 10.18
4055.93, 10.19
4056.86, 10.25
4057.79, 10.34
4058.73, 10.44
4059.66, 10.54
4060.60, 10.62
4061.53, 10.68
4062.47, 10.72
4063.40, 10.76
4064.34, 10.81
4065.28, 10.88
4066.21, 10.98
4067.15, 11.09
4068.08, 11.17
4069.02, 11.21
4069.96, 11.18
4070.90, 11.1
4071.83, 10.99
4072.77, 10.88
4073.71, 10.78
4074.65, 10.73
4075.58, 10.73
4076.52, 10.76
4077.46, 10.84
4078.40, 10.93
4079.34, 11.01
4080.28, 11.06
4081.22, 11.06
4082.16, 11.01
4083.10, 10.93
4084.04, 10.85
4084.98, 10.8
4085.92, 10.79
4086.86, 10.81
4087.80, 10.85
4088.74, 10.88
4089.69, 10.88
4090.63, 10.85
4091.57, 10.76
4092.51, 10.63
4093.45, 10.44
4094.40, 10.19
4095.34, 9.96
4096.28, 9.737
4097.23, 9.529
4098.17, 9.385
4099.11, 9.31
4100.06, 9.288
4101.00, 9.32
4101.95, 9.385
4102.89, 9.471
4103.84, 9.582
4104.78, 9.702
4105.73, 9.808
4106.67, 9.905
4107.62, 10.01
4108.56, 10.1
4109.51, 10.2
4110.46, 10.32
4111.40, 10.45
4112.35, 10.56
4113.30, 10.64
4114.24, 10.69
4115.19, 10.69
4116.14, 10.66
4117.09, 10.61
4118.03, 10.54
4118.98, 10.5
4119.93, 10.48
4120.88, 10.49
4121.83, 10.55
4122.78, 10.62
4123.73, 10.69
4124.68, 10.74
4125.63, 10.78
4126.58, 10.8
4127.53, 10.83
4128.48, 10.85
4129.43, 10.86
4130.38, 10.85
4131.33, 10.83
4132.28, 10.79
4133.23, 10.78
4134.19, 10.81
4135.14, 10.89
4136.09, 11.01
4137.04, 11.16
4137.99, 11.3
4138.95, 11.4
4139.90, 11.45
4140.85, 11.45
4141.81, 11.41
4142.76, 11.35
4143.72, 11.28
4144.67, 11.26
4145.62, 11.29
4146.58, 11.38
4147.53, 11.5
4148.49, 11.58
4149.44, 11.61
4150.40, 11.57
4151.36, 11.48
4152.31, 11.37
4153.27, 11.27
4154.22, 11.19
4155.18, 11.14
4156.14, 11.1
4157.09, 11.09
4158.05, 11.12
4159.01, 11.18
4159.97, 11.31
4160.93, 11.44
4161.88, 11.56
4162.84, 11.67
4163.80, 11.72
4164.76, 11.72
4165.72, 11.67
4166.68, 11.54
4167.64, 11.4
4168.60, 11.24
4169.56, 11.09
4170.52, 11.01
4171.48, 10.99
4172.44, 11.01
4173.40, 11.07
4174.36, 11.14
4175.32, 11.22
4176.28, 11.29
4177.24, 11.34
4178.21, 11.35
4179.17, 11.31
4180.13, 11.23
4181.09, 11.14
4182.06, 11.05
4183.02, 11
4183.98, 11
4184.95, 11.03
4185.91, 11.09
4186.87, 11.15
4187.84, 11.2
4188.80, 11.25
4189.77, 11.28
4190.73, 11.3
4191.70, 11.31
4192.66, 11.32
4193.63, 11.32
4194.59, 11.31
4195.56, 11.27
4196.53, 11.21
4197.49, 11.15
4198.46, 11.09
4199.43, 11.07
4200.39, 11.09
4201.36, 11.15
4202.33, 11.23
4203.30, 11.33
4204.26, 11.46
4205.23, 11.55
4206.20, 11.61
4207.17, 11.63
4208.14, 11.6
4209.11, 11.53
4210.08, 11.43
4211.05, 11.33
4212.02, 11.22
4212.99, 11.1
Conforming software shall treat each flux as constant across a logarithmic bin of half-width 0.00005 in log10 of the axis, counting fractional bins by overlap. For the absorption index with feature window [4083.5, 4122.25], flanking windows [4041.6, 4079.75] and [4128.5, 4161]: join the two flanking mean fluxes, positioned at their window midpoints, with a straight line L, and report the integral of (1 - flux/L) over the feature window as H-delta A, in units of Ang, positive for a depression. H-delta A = 2.4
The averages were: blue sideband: 10.7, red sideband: 11.2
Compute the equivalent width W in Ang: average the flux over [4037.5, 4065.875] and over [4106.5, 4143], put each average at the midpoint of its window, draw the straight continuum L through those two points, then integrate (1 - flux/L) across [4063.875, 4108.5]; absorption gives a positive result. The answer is 0.8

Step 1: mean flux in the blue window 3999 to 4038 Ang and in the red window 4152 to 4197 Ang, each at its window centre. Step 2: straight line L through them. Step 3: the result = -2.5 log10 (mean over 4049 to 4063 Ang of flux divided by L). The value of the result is 0.11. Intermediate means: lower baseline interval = 11.6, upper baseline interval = 11.3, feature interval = 10.4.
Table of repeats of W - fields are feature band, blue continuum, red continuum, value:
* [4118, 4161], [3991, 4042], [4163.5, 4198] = 0.78 Ang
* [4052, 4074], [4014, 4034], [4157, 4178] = 1.73 Ang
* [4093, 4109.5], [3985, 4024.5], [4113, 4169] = 2.11 Ang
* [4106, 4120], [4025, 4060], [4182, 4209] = 0.77 Ang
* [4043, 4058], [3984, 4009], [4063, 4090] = 0.64 Ang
